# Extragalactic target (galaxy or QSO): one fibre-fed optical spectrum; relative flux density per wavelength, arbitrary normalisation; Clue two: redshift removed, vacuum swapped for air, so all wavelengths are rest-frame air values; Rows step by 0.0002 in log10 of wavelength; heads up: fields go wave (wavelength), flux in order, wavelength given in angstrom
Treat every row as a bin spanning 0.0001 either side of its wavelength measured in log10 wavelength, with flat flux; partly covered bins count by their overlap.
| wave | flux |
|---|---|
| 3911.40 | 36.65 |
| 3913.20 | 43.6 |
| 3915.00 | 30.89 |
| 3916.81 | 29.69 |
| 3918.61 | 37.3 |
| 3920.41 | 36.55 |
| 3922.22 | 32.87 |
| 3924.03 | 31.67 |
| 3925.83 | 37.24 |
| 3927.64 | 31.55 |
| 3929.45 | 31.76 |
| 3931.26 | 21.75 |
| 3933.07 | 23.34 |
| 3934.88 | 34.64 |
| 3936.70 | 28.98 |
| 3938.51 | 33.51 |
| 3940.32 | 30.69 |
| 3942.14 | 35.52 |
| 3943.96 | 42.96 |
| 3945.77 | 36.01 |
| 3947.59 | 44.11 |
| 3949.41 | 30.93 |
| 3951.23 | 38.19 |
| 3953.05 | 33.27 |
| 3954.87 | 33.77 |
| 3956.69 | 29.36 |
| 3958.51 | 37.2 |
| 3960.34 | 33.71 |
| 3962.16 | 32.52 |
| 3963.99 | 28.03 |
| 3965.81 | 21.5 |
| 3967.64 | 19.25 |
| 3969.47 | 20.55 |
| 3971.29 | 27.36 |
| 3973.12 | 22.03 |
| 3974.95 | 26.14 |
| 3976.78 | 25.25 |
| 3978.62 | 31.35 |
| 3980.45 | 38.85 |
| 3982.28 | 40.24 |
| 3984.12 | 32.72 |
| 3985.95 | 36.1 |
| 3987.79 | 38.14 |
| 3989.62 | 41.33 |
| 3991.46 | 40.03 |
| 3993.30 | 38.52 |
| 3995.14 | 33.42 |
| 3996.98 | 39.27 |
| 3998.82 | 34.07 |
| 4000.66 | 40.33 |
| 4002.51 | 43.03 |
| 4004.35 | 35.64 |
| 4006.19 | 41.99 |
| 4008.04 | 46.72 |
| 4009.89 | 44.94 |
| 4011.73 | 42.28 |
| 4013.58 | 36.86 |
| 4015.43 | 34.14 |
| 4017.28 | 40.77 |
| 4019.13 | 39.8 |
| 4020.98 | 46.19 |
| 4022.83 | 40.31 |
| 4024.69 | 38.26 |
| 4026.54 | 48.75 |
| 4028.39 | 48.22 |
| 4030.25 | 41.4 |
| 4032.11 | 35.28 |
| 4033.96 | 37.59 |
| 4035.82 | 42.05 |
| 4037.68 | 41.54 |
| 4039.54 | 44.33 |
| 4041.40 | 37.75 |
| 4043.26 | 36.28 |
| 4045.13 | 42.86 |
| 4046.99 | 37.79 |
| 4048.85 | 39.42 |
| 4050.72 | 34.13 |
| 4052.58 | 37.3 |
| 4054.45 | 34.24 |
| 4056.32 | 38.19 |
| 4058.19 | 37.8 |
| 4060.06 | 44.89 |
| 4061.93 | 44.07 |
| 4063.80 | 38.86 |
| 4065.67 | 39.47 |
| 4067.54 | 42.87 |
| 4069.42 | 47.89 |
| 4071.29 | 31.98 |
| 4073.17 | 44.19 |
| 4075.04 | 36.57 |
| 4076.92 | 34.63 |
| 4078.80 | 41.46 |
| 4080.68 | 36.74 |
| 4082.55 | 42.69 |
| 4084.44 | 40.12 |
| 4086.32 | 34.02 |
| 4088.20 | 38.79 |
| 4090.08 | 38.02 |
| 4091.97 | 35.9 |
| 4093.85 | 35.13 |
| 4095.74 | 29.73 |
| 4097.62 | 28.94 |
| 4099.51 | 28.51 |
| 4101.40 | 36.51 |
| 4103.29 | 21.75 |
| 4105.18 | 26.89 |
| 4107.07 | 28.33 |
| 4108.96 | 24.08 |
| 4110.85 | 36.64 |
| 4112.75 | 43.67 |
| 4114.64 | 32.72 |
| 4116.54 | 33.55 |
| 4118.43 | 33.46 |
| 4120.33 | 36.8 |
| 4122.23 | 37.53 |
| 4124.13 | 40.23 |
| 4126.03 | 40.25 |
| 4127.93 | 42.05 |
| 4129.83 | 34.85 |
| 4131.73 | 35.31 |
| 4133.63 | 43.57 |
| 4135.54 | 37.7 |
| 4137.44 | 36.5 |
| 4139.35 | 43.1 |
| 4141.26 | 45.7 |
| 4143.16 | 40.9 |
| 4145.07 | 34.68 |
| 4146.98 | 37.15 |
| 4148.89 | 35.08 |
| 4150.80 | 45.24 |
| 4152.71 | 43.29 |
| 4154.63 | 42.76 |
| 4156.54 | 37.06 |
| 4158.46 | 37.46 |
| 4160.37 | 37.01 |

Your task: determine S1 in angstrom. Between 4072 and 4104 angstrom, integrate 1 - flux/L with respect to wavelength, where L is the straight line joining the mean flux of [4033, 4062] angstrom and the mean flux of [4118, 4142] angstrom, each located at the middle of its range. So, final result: 2.9 angstrom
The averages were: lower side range 39.2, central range 35.6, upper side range 39.1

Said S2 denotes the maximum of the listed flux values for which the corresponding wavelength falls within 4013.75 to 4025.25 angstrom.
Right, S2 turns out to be 46.19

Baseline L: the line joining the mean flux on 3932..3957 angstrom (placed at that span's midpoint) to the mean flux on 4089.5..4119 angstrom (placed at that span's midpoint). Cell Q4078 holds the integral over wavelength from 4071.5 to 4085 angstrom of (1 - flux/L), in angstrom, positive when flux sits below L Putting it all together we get -2.8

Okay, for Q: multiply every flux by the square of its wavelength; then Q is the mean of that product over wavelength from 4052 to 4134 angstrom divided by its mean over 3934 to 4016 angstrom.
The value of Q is 1.1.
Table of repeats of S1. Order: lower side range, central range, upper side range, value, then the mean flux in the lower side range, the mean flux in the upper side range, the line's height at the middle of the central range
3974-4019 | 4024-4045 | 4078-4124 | -2.7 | 37.6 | 34.3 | 36.4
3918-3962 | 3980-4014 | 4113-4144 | -4.0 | 33.6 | 38.5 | 35.1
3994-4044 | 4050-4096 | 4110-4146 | 1.0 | 40.4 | 38.4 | 39.4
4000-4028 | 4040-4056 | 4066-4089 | 1.0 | 41.5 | 39.3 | 40.3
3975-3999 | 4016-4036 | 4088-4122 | -3.9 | 35.8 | 32.7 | 34.8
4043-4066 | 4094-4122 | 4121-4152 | 5.3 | 38.9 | 39.4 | 39.2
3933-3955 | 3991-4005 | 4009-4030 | 0.6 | 34.7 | 41.9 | 39.8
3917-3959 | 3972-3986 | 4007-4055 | 2.0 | 33.5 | 40.4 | 36.6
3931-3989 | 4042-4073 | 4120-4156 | -2.9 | 31.7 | 39.6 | 36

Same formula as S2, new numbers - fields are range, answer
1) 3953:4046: 48.75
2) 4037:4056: 44.33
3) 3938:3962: 44.11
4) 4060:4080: 47.89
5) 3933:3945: 42.96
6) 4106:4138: 43.67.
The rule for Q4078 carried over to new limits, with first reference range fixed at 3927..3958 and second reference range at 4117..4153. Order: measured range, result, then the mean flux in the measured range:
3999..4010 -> -2.0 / 41.3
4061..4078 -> -1.4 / 40.1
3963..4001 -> 2.6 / 32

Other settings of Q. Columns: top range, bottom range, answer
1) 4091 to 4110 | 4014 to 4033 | 0.75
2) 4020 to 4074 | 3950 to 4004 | 1.27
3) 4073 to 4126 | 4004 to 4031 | 0.87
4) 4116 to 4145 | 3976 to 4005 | 1.13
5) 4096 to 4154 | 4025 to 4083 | 0.94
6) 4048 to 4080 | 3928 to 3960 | 1.25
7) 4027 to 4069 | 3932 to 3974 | 1.35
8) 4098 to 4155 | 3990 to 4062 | 0.96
